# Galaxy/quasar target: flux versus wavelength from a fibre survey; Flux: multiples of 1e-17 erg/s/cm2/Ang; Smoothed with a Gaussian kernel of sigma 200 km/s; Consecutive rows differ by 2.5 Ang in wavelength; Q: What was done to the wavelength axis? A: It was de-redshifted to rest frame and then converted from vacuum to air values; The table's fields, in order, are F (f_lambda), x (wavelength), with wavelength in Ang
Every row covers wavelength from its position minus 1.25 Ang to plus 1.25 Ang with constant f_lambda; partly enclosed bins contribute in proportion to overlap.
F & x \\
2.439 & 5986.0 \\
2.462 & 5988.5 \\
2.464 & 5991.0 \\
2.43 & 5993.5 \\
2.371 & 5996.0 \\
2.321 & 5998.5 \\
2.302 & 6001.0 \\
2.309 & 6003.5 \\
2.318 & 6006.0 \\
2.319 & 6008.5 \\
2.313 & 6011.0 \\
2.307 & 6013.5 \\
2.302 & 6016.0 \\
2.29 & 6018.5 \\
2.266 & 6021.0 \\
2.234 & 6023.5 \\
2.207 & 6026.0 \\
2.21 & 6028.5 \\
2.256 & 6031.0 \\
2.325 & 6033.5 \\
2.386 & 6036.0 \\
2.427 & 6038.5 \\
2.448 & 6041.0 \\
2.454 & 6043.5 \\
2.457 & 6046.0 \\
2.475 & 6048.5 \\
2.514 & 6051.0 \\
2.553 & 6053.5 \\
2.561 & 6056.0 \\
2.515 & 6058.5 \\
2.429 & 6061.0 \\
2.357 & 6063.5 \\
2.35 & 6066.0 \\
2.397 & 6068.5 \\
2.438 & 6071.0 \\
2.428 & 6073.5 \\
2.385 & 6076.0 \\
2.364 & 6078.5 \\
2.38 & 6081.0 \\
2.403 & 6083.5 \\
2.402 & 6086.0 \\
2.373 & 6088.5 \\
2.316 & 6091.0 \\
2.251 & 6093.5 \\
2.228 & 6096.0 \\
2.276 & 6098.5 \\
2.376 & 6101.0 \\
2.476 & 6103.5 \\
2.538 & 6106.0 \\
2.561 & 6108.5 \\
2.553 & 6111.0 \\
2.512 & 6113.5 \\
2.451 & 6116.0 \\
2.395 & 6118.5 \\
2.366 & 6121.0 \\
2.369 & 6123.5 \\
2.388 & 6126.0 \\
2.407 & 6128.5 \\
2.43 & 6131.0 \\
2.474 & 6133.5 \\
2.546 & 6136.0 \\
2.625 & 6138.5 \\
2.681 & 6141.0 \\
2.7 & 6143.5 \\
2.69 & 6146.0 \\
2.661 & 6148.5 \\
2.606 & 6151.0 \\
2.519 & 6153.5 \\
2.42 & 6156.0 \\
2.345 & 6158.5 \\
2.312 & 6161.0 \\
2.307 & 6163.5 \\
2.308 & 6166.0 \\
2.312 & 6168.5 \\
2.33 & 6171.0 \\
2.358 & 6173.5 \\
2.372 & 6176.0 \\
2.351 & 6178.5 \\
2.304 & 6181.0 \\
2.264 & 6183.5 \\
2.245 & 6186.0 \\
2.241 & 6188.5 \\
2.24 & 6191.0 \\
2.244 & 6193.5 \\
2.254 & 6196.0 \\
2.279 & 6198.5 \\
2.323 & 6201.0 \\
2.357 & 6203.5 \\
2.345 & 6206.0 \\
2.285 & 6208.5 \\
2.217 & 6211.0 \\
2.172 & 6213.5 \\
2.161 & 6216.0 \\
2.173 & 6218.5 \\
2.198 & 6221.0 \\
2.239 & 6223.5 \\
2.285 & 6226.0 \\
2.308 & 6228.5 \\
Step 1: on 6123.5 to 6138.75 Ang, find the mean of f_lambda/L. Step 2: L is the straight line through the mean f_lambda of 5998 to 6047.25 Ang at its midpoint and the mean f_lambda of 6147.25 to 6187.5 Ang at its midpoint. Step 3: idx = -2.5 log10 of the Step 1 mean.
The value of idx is -0.04 mag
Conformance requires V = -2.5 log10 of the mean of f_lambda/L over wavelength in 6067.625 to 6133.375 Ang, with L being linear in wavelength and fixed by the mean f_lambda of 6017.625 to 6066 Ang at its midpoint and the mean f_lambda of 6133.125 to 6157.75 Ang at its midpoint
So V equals 0.04 mag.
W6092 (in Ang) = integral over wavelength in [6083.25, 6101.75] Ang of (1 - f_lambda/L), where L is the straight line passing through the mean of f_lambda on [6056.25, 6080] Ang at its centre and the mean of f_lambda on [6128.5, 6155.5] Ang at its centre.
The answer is 1.1 Ang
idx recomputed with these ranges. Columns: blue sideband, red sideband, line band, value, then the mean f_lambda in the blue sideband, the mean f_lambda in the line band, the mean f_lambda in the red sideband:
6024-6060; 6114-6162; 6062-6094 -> 0.030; 2.41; 2.38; 2.5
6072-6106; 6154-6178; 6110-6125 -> -0.036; 2.37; 2.44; 2.35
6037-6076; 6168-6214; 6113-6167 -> -0.057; 2.45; 2.48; 2.29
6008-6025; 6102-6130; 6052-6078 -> -0.032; 2.29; 2.44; 2.46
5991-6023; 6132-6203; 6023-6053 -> -0.016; 2.32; 2.37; 2.4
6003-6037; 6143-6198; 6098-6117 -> -0.062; 2.29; 2.48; 2.38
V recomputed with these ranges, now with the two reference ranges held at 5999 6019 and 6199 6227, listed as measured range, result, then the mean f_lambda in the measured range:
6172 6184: -0.03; 2.33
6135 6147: -0.17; 2.65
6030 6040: -0.02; 2.35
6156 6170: -0.03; 2.33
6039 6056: -0.09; 2.49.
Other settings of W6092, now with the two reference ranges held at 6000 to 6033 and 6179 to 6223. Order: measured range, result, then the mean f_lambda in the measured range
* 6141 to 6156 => -2.4 Ang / 2.62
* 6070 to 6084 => -0.8 Ang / 2.4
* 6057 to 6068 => -0.7 Ang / 2.42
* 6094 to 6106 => -0.5 Ang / 2.35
